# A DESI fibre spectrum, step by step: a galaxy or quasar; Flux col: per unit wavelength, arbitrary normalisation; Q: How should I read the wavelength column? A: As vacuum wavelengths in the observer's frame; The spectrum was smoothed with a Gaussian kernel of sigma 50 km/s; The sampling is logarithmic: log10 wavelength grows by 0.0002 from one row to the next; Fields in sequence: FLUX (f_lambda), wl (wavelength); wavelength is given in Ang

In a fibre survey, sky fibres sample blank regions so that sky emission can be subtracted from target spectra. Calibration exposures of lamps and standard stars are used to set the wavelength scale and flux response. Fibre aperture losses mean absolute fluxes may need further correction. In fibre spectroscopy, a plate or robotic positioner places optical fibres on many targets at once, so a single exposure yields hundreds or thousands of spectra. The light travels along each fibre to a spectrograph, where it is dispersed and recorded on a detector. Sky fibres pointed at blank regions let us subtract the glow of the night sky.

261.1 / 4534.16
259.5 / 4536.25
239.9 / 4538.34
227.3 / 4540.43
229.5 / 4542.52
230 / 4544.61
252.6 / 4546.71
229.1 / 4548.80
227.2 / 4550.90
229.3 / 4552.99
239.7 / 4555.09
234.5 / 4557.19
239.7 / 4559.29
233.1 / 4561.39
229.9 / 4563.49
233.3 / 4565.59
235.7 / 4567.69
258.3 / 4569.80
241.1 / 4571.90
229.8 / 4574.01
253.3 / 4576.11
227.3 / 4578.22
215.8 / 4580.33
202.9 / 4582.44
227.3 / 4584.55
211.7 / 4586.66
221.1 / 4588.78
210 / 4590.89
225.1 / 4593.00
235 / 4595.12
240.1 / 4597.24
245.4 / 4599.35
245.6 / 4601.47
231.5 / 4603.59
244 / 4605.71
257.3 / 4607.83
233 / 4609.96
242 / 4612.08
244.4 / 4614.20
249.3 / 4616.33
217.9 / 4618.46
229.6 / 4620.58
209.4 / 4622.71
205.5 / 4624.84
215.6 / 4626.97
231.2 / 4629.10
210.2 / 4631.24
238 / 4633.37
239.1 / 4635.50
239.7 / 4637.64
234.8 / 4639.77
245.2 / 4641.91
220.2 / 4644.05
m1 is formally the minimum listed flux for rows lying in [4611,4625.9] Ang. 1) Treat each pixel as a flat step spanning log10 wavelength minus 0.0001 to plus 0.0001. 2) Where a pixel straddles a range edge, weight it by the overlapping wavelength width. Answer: 205.5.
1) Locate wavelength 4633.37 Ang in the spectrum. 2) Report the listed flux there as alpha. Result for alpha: 238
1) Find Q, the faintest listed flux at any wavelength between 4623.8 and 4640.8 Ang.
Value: 205.5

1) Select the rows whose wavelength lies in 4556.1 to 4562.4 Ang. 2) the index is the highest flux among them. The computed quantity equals 239.7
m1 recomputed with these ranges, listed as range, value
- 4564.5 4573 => 233.3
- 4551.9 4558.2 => 229.3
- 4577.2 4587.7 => 202.9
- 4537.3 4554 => 227.2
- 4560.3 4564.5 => 229.9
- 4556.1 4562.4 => 233.1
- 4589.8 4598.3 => 210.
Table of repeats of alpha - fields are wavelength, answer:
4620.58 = 229.6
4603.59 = 231.5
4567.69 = 235.7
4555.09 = 239.7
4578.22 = 227.3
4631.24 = 210.2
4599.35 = 245.4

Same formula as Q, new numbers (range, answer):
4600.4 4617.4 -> 231.5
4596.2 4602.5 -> 240.1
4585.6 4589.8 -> 211.7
